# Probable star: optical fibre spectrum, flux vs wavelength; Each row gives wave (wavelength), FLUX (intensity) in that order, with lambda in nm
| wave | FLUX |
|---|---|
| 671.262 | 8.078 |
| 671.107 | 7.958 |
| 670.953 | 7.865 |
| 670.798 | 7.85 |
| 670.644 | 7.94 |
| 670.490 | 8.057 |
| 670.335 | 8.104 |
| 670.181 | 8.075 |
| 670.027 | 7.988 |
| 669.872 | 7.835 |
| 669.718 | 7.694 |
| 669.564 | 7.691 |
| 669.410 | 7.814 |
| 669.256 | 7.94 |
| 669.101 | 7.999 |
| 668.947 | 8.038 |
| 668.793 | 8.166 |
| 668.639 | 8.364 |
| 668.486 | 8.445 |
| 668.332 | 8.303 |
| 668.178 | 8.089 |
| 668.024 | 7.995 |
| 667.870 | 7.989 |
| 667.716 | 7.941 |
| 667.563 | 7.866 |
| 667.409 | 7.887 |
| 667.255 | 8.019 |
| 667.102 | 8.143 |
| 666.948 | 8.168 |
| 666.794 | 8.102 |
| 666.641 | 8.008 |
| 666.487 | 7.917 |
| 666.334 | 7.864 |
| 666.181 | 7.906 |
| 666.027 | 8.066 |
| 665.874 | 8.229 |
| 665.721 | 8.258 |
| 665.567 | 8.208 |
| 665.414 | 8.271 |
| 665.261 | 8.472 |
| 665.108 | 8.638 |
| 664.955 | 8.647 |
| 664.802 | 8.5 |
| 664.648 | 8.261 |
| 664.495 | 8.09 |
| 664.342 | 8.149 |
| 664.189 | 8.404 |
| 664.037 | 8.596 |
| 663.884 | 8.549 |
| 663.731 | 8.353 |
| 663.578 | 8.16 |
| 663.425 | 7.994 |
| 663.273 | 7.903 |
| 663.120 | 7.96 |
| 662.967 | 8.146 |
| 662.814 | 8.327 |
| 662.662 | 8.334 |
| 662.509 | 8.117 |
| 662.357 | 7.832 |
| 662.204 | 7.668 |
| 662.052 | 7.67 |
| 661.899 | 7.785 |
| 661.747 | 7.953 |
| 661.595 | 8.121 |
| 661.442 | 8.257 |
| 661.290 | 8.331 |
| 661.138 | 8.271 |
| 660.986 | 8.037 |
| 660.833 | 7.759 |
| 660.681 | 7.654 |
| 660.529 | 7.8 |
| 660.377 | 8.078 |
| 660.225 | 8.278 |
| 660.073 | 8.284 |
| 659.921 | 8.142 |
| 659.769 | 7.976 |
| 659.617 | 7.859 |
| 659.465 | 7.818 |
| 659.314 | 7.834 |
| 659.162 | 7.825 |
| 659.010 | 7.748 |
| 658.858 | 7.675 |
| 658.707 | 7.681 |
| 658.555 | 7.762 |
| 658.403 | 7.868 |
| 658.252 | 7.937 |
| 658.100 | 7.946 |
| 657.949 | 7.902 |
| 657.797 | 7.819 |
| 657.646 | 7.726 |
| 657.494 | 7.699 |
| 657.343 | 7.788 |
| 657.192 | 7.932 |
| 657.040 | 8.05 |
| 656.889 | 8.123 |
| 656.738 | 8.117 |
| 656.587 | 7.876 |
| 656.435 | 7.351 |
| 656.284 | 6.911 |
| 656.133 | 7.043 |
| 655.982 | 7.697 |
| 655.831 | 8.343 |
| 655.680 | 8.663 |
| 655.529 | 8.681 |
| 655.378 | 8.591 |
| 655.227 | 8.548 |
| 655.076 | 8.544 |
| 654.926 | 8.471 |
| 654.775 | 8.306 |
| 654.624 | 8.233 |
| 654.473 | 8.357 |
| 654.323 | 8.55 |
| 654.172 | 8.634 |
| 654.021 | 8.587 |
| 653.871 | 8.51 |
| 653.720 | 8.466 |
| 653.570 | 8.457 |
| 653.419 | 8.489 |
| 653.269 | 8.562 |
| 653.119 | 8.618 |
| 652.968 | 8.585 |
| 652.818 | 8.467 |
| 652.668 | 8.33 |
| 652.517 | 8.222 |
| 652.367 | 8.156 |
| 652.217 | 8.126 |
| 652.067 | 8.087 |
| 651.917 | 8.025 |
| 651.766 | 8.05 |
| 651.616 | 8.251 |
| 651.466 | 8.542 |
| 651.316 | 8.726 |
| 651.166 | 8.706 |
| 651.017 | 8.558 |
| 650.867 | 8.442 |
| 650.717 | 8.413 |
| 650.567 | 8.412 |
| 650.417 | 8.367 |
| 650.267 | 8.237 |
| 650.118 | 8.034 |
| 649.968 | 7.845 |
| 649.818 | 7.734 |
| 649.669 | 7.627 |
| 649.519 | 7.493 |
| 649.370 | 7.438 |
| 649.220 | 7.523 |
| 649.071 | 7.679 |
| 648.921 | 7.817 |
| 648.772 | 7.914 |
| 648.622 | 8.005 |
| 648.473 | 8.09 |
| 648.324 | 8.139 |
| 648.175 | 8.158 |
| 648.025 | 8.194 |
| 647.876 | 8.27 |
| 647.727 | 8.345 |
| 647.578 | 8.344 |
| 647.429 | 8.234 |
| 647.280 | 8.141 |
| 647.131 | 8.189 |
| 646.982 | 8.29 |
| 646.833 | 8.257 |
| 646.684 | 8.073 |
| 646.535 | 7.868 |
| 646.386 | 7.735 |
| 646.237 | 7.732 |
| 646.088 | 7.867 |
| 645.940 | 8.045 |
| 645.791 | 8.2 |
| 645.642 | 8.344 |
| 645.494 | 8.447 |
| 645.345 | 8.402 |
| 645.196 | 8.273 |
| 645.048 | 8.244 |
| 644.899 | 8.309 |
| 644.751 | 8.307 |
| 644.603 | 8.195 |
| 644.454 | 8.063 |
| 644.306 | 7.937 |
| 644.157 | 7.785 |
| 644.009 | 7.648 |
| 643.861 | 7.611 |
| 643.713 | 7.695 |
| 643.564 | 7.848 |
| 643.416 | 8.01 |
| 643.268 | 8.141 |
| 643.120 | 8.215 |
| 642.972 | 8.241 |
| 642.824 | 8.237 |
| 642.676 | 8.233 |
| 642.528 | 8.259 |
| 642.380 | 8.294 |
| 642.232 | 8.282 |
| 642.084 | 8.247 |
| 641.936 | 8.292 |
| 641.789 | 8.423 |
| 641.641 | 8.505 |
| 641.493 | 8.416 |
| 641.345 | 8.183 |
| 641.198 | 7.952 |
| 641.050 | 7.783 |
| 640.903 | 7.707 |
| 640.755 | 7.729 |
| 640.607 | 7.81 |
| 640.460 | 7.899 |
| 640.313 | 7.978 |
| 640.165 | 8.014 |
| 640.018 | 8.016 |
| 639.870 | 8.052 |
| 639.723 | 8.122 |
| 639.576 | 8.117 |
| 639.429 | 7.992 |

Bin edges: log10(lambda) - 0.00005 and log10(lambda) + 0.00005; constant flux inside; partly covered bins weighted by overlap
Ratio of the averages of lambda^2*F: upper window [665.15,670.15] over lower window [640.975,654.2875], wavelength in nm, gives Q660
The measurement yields 1.0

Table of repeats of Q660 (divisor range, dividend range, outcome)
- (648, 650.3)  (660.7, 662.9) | 1.06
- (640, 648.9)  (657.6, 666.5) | 1.05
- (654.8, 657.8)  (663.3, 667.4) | 1.06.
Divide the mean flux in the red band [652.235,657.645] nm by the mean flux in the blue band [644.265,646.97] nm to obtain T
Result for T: 1.0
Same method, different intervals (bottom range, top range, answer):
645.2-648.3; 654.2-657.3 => 1.00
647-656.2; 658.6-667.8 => 0.98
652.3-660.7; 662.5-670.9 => 1.00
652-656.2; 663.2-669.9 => 0.97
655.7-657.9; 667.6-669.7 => 1.04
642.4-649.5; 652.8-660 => 1.00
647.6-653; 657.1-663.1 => 0.98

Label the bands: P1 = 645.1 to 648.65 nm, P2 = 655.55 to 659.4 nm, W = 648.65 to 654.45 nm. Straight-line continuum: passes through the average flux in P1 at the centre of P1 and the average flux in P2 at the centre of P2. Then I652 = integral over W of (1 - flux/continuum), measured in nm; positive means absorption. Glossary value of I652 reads -0.16 nm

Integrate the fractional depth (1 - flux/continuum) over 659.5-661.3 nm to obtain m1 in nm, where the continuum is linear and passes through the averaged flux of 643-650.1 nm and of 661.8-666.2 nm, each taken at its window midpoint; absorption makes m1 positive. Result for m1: 0.03 nm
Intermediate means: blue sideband 8.02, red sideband 8.19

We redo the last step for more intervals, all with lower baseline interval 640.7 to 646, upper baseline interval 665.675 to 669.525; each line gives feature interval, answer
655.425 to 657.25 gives 0.04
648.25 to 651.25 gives 0.03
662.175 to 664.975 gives -0.05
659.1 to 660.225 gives 0.01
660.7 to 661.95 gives 0.00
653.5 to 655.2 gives -0.08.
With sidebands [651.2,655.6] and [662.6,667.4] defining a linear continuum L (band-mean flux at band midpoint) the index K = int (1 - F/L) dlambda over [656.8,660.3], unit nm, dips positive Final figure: 0.180 nm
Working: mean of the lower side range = 8.42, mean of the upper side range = 8.21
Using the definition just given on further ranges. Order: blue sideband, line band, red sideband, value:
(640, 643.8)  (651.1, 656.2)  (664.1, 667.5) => -0.15 nm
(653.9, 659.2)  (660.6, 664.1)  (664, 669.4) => 0.01 nm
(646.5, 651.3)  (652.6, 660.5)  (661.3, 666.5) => 0.03 nm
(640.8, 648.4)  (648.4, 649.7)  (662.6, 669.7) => 0.06 nm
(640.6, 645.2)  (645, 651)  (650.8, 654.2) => 0.14 nm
